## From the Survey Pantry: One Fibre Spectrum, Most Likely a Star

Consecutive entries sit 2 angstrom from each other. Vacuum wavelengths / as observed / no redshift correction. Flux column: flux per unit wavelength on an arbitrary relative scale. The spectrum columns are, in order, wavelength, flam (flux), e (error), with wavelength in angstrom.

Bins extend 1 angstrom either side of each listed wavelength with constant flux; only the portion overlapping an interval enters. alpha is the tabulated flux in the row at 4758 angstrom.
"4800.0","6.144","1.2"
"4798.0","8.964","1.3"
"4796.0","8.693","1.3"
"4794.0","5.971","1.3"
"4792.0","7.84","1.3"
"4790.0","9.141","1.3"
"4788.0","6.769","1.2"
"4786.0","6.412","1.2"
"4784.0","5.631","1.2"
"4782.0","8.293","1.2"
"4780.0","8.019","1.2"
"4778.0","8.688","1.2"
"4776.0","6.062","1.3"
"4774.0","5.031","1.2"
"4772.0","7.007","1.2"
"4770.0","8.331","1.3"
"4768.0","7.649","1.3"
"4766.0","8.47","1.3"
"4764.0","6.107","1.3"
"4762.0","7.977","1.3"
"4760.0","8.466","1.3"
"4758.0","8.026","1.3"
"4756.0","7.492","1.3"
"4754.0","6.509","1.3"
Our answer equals 8.026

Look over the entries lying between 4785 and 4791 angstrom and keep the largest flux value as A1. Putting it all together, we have 9.141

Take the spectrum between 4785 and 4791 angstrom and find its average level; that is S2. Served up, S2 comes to 7.44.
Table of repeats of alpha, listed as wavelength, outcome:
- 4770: 8.331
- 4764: 6.107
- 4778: 8.688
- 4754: 6.509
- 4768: 7.649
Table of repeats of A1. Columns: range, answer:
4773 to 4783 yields 8.688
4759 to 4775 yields 8.47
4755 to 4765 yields 8.466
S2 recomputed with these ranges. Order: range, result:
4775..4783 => 7.77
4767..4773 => 7.66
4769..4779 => 7.02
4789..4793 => 8.49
